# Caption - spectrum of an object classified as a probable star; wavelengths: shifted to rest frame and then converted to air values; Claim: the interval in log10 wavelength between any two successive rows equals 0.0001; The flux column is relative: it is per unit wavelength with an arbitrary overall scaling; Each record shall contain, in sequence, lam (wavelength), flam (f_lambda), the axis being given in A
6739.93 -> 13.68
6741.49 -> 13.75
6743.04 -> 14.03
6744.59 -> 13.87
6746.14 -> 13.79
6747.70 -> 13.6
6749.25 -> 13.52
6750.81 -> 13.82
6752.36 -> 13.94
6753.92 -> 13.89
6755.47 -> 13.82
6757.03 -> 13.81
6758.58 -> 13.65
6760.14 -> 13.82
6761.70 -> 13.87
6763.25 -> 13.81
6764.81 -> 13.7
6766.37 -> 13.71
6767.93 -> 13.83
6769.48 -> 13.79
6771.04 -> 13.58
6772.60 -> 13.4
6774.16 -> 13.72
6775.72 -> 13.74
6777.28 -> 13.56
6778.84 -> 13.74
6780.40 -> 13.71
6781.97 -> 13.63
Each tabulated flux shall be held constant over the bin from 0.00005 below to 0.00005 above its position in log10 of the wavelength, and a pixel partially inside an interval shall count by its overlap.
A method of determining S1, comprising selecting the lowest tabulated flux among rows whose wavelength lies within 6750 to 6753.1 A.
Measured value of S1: 13.82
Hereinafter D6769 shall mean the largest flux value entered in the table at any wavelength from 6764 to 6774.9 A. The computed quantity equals 13.83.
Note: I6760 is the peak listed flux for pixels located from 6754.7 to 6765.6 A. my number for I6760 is 13.87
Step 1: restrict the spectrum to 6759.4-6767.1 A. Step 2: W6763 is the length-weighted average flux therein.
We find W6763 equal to 13.8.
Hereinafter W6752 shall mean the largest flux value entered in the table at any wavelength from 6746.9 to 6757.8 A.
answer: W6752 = 13.94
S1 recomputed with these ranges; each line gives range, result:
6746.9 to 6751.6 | 13.52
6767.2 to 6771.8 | 13.58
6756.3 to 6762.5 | 13.65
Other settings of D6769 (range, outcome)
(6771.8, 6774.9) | 13.72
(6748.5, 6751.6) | 13.82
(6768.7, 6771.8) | 13.79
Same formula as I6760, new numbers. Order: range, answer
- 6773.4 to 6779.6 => 13.74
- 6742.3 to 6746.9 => 14.03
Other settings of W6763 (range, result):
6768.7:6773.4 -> 13.6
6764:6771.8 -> 13.7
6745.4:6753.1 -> 13.7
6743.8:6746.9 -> 13.9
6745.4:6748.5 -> 13.7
